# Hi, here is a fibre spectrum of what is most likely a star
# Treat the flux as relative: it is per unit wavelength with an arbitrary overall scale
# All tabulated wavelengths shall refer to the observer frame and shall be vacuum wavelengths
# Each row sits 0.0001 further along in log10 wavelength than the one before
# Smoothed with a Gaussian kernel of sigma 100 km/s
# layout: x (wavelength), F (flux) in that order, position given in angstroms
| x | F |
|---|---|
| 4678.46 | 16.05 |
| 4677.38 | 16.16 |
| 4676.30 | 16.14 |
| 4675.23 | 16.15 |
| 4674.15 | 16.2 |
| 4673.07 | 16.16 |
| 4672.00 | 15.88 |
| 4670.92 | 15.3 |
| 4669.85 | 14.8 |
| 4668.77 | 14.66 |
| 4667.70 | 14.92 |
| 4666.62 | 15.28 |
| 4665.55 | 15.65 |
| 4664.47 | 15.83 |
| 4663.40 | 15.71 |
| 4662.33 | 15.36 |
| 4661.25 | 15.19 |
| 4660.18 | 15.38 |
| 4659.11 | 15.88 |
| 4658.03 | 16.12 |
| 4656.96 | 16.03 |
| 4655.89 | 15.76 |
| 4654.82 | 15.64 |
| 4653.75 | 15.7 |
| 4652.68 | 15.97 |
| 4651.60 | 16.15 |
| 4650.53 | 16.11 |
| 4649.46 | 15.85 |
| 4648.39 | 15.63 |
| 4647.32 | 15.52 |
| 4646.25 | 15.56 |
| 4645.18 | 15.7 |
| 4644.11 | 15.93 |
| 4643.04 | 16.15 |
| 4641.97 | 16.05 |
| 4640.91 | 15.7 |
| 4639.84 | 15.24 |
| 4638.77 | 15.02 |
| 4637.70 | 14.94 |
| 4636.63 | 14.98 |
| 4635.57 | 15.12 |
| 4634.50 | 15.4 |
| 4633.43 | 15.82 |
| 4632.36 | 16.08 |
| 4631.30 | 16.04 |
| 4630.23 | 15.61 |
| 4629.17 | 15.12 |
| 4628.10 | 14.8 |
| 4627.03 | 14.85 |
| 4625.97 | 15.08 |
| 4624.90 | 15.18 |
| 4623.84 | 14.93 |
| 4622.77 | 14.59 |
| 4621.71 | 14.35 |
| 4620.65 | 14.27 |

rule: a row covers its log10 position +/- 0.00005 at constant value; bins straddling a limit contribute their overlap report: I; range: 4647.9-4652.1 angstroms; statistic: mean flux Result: 15.9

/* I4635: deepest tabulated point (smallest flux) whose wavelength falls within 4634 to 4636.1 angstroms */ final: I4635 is 15.12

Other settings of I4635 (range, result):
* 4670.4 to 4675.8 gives 15.3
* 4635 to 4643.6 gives 14.94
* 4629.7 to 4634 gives 15.61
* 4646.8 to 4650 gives 15.52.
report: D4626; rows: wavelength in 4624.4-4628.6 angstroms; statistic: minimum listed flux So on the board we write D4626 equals 14.8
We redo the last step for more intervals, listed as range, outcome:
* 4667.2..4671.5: 14.66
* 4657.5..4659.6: 15.88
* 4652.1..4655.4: 15.64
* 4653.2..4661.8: 15.19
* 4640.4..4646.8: 15.56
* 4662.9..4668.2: 14.92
